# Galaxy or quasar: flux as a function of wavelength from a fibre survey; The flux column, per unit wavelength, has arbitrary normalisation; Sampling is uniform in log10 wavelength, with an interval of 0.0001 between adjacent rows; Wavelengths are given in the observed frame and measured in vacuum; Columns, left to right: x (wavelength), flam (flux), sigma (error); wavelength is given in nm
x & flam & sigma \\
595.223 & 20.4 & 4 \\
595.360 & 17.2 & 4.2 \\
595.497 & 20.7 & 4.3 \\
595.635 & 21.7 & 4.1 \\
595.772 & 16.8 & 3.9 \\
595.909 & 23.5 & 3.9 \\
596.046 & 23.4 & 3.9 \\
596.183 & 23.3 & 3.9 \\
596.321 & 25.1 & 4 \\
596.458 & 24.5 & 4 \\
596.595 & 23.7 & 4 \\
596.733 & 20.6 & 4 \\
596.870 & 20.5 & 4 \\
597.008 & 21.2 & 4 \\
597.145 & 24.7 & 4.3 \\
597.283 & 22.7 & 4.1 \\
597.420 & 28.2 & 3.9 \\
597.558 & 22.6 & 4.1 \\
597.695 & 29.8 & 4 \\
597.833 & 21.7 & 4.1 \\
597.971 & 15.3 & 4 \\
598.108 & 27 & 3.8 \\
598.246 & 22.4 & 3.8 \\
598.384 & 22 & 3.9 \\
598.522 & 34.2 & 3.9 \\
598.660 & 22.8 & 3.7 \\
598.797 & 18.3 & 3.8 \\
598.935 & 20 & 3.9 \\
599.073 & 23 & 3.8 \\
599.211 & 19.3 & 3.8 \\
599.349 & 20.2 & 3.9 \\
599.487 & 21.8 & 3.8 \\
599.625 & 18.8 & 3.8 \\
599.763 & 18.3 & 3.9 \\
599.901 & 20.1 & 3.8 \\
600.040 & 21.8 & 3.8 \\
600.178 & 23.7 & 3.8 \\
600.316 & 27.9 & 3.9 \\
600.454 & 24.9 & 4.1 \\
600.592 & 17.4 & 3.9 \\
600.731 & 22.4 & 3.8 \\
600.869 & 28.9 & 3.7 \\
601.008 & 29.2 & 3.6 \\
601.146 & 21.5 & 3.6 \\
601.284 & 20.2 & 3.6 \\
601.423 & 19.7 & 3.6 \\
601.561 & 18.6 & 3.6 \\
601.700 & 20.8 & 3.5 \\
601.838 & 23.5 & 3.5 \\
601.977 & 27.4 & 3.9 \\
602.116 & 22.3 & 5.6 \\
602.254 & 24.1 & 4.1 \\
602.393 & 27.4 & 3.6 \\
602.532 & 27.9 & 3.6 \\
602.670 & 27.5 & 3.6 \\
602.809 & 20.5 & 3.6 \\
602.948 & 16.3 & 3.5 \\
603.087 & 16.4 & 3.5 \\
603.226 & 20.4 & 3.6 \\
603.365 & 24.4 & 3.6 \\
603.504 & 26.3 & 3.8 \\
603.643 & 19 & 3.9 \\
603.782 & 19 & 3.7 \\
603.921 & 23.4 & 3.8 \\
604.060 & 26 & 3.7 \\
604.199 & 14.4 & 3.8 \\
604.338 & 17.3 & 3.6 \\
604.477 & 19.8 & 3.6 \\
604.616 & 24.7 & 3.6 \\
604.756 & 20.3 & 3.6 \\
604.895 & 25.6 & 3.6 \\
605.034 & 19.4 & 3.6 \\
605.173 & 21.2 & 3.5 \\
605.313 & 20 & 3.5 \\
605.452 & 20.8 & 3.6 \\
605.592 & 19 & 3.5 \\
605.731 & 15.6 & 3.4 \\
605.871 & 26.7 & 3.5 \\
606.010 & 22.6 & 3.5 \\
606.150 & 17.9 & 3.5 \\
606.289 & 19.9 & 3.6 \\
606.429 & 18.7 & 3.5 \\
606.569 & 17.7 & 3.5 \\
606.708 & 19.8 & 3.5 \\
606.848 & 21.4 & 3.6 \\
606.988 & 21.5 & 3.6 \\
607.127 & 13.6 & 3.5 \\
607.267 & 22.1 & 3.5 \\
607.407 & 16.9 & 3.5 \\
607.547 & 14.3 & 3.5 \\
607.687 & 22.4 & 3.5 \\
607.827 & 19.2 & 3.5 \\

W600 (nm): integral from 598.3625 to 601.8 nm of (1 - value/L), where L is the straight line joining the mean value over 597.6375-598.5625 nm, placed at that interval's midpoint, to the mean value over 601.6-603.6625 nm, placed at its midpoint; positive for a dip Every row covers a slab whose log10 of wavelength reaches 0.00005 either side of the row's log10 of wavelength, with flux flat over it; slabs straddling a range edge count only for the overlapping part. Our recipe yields 0.210 nm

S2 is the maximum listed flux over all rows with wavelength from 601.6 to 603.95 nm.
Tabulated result 27.9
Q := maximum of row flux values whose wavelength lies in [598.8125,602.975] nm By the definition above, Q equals 29.2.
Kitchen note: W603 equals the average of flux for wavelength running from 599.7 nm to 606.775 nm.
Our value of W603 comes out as 21.7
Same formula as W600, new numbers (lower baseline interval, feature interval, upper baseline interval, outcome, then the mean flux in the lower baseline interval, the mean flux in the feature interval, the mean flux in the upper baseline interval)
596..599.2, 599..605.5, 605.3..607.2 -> -0.209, 23.3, 22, 19.7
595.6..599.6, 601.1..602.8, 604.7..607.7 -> -0.167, 22.7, 23.3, 19.8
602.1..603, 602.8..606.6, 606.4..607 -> 0.212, 24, 20.5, 19.7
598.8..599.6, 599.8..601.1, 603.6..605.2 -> -0.204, 20.5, 23.8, 20.9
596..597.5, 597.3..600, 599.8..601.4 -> 0.108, 23.4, 22.4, 23.2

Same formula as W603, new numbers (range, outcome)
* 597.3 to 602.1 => 22.7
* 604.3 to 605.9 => 20.8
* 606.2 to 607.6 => 18.6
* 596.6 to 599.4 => 22.9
